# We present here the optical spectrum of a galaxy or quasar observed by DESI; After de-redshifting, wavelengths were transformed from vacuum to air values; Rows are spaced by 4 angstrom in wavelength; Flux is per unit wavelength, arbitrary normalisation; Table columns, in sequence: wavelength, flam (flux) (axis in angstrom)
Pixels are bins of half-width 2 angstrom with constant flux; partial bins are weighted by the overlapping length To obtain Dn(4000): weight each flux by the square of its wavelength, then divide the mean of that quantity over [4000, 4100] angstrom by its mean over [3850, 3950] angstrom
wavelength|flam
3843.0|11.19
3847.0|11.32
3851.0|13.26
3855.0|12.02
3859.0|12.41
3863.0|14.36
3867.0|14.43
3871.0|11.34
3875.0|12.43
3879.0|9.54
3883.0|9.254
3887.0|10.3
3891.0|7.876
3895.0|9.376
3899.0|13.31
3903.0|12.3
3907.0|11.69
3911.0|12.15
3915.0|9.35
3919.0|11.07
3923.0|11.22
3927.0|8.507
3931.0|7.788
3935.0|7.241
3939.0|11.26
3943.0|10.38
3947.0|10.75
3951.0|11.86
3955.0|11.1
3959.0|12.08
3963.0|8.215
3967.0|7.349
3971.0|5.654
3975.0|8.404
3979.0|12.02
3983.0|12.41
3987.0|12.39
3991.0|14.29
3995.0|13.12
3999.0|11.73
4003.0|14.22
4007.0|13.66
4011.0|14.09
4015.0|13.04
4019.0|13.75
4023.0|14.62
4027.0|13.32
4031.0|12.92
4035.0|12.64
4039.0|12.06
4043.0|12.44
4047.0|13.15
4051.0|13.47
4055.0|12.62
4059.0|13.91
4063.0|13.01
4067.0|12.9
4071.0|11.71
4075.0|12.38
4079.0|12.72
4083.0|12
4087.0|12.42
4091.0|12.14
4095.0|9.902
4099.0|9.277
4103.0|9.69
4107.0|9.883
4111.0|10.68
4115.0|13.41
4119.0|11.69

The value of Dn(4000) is 1.3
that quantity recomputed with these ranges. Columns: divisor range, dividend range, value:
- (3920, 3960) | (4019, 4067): 1.35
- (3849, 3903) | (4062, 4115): 1.11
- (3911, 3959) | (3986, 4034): 1.36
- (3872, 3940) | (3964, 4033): 1.24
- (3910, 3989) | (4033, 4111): 1.27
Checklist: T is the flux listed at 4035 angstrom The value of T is 12.64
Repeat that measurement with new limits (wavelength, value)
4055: 12.62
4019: 13.75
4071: 11.71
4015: 13.04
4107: 9.883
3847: 11.32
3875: 12.43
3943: 10.38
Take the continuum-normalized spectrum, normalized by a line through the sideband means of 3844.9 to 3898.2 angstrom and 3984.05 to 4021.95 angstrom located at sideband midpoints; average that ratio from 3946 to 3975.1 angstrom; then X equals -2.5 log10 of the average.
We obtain 0.323 mag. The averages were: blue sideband 11.4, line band 9.45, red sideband 13.4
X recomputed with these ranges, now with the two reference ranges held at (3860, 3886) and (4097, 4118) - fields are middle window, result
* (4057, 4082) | -0.18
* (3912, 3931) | 0.17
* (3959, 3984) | 0.24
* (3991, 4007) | -0.18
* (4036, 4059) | -0.17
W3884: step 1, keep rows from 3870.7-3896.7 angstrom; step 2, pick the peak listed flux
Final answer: 12.43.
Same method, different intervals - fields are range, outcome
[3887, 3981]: 13.31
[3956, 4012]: 14.29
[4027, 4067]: 13.91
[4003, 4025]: 14.62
